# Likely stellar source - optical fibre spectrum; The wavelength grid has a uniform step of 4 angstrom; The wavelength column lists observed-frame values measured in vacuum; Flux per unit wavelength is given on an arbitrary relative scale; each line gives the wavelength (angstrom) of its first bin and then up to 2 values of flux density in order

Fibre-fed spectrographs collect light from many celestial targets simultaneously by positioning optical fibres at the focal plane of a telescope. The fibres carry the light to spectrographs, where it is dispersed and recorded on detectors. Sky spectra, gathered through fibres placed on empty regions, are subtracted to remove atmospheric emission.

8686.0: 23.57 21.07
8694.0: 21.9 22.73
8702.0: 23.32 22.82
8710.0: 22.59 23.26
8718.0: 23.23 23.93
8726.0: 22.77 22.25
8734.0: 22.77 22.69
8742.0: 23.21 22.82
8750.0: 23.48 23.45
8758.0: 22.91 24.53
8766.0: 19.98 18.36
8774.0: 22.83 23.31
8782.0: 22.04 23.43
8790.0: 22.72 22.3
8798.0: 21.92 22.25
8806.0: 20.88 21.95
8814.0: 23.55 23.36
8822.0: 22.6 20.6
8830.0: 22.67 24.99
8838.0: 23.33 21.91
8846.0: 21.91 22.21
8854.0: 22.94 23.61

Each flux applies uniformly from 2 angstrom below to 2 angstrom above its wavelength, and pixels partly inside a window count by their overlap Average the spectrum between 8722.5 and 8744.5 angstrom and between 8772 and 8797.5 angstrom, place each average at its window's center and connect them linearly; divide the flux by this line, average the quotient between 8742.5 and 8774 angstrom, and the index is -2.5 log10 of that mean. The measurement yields 0.023 mag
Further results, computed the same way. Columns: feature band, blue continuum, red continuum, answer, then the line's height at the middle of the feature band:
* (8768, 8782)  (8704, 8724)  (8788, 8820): 0.05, 22.6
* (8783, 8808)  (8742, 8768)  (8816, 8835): 0.03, 22.8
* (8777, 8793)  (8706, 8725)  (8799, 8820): -0.01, 22.6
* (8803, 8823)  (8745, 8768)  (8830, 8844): 0.03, 23.2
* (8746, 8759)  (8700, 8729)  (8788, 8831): -0.02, 22.8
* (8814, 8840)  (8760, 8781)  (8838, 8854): -0.04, 22.2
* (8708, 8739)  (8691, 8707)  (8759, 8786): -0.03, 22.4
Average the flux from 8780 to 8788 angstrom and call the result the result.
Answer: 22.7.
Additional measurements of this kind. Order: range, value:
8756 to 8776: 21.7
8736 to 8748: 22.9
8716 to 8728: 23.3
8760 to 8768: 22.3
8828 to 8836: 23.8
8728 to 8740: 22.6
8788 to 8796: 22.5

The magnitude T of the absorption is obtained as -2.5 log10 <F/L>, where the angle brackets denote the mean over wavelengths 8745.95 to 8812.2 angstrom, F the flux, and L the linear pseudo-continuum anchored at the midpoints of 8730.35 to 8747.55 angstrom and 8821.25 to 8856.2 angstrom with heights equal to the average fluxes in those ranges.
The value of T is 0.02 mag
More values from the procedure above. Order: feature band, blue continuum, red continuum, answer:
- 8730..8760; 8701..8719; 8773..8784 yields -0.01 mag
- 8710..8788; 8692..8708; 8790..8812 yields -0.02 mag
